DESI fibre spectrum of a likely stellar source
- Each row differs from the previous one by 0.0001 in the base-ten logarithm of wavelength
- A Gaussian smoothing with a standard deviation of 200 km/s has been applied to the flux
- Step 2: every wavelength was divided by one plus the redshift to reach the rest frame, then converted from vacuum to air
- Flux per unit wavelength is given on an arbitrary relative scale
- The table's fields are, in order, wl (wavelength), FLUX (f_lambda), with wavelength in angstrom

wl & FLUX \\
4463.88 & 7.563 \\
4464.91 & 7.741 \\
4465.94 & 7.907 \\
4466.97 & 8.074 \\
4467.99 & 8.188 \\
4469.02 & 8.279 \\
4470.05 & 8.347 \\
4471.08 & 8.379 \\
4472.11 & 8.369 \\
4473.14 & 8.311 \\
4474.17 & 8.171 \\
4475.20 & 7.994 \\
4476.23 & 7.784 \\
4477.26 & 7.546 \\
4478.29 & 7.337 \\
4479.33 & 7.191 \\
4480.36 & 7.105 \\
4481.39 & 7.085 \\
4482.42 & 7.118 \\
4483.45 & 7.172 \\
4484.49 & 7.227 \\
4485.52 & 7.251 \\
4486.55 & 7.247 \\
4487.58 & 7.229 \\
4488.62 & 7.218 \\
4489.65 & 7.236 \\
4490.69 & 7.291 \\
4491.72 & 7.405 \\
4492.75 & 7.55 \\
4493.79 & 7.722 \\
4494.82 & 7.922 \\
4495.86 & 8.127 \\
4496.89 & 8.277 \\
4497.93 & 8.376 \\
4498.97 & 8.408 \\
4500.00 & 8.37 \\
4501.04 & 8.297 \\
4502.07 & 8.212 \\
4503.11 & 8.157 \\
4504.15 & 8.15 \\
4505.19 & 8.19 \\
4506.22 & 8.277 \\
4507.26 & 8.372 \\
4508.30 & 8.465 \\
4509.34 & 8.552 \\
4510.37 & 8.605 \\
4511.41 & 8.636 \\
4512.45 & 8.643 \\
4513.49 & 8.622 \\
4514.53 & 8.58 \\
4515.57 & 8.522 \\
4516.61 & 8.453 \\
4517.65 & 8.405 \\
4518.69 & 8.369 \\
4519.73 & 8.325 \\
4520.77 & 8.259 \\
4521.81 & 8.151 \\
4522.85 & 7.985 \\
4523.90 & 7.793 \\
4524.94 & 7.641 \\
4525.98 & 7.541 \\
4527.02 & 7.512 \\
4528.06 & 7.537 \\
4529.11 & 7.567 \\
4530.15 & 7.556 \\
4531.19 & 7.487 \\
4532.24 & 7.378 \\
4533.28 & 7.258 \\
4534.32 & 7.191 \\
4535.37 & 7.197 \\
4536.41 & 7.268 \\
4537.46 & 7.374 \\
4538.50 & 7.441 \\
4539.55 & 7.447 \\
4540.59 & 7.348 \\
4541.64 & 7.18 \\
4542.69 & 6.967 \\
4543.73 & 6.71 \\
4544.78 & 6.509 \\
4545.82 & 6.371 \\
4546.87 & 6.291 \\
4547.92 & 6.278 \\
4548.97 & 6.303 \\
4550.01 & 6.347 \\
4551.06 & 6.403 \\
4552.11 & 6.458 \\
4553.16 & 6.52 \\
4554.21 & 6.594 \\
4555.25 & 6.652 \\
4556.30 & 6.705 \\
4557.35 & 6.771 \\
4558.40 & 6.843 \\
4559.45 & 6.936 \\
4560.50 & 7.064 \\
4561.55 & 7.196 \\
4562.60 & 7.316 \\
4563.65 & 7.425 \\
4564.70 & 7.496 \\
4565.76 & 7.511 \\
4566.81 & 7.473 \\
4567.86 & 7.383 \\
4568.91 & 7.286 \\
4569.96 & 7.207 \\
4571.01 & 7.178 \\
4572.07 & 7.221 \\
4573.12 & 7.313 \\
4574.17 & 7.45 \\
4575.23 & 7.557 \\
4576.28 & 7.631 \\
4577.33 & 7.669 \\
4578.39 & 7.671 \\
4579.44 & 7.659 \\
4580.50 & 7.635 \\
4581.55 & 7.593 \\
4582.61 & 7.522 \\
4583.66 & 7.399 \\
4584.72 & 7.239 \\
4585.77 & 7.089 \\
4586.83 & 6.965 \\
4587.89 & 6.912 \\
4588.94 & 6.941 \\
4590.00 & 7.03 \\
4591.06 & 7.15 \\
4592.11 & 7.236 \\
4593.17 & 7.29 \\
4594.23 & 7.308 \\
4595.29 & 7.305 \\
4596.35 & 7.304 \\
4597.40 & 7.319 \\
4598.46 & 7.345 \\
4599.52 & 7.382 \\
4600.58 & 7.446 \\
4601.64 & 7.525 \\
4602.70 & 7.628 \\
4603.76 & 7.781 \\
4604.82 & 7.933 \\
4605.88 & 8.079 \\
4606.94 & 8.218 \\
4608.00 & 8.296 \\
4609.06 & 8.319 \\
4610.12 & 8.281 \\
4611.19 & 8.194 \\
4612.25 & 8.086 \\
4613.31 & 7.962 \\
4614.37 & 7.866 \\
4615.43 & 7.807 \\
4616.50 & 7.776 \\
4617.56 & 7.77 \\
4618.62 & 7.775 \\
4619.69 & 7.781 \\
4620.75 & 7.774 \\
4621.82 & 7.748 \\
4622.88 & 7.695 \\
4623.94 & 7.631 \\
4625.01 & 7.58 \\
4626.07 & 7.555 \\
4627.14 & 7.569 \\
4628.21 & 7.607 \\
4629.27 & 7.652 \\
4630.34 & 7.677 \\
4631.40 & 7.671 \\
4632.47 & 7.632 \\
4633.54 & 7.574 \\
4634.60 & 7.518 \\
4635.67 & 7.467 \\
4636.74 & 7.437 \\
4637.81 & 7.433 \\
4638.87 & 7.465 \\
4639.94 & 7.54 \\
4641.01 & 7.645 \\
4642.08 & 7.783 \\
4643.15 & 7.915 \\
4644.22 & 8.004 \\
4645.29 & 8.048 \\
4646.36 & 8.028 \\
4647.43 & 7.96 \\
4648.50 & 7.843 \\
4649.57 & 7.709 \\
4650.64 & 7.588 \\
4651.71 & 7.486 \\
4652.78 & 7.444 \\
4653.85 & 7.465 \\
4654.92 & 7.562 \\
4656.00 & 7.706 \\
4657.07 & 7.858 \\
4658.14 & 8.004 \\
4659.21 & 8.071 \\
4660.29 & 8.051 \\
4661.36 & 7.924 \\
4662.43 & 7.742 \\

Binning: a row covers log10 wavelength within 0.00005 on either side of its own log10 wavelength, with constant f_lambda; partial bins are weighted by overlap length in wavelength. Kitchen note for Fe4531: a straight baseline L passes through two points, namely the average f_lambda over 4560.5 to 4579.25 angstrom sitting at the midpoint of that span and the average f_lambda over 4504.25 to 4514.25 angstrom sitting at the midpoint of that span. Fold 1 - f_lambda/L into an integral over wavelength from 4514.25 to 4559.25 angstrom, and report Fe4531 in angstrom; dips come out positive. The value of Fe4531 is 4.1 angstrom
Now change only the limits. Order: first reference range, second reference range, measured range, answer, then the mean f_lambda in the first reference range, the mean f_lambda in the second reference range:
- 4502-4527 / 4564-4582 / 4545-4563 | 2.5 angstrom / 8.27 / 7.47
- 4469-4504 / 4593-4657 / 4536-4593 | 4.6 angstrom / 7.75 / 7.71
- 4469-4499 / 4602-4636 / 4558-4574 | 1.0 angstrom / 7.67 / 7.81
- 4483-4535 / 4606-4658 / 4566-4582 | 0.8 angstrom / 7.93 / 7.76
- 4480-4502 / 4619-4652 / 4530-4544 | 0.7 angstrom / 7.62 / 7.68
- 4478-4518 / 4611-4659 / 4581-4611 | 1.1 angstrom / 7.93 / 7.72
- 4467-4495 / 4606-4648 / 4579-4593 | 0.9 angstrom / 7.62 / 7.79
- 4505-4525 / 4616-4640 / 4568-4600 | 2.4 angstrom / 8.36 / 7.63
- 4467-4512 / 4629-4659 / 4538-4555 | 2.4 angstrom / 7.89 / 7.69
